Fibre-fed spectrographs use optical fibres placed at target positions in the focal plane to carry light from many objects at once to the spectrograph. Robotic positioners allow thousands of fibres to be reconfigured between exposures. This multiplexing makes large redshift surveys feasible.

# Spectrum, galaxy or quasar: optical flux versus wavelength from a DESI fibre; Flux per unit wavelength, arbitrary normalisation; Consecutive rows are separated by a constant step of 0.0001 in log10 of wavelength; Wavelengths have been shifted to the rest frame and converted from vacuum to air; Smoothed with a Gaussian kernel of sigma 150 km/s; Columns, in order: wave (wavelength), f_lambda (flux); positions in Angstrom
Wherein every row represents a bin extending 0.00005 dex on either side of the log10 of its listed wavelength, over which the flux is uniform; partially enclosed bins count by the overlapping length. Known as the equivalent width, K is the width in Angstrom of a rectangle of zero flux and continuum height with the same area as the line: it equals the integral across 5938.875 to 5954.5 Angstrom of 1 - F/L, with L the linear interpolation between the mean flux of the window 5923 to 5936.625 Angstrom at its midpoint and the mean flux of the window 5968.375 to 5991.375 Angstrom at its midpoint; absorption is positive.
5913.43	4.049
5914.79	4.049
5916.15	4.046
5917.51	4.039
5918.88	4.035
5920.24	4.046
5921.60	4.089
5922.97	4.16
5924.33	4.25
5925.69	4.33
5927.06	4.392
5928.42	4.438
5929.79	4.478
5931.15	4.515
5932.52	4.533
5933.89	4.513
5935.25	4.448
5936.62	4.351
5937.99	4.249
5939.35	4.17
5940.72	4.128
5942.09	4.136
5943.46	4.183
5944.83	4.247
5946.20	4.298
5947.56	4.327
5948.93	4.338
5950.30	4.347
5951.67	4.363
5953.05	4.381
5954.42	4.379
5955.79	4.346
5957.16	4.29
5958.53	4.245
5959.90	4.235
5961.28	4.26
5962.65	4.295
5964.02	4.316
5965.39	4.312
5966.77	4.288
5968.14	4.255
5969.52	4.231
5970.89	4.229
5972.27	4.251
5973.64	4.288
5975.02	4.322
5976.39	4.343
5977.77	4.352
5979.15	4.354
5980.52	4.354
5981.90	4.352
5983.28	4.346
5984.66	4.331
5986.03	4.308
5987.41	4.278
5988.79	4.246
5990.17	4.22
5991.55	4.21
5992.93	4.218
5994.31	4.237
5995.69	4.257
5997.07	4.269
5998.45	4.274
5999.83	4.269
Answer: 0.4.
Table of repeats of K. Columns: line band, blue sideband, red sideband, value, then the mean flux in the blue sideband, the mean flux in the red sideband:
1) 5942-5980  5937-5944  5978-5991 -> -0.5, 4.18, 4.31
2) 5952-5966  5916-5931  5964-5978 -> -0.1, 4.23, 4.29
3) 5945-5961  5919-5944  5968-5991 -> -0.1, 4.3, 4.3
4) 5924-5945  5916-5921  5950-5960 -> -0.9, 4.04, 4.33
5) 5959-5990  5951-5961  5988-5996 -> -0.2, 4.31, 4.23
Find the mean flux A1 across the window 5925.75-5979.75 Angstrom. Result 4.32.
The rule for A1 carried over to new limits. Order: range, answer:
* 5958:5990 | 4.29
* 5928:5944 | 4.34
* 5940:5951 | 4.25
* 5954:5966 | 4.3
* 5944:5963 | 4.31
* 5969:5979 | 4.29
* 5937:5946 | 4.2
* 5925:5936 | 4.46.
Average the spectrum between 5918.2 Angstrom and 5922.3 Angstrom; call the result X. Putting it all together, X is 4.06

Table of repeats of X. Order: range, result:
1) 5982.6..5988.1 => 4.32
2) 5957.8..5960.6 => 4.24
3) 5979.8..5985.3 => 4.35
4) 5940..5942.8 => 4.12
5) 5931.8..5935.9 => 4.5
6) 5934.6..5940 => 4.31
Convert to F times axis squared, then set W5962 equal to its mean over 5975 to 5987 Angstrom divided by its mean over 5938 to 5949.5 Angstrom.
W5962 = 1.04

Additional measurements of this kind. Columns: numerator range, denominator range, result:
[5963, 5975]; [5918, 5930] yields 1.03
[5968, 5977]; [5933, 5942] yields 1.01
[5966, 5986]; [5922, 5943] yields 1.01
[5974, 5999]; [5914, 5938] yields 1.02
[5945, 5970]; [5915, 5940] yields 1.02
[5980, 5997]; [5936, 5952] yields 1.02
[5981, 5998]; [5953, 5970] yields 1.00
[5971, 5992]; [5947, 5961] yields 1.01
